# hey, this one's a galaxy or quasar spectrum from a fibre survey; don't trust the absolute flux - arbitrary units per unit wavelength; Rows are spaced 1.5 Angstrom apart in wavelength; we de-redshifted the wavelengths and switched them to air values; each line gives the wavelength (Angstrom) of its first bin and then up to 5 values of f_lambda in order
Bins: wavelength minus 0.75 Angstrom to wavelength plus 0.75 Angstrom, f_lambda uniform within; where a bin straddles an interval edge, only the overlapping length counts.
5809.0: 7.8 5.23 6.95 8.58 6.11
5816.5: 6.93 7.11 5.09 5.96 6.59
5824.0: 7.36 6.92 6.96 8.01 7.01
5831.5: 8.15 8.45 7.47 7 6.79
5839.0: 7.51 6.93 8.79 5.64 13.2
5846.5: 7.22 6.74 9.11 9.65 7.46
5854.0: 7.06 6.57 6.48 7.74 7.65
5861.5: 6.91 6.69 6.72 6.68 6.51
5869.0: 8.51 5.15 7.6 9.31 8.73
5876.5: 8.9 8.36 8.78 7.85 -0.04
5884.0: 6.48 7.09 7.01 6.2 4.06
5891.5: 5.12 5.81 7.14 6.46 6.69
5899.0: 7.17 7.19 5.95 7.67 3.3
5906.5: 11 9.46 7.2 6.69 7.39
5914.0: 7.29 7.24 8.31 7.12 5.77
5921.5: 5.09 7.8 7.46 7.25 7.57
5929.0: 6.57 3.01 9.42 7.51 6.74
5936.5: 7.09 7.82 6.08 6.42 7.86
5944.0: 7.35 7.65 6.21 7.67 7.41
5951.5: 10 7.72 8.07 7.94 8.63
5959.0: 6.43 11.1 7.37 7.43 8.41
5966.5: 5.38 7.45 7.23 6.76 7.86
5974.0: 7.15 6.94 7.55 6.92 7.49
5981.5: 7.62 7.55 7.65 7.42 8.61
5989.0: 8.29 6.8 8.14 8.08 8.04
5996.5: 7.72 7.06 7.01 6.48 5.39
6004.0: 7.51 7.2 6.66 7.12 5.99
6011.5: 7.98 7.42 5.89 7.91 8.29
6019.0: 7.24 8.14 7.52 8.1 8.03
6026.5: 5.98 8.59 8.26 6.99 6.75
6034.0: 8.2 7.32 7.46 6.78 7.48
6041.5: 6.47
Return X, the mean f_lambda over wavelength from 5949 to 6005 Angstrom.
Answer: 7.58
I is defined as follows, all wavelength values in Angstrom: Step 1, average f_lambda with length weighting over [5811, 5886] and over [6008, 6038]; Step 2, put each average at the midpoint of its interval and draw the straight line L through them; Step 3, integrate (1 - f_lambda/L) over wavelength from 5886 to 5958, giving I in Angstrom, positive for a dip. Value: 2.9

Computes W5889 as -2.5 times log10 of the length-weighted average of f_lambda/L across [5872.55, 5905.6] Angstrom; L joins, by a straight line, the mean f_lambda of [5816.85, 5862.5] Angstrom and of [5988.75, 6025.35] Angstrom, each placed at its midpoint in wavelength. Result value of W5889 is 0.12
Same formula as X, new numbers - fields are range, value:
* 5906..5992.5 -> 7.46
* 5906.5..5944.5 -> 7.18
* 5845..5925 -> 7.1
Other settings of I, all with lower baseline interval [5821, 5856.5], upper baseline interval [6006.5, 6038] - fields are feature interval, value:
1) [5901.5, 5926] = 1.2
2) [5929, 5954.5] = 0.9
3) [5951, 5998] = -1.5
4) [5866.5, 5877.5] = -0.3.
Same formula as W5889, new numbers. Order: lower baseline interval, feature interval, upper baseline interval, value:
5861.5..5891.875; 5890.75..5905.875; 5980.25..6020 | 0.10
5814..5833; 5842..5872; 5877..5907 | -0.12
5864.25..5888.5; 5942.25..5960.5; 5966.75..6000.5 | -0.07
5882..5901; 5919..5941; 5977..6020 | -0.06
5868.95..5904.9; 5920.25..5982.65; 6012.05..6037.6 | -0.04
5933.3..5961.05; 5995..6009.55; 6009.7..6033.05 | 0.09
